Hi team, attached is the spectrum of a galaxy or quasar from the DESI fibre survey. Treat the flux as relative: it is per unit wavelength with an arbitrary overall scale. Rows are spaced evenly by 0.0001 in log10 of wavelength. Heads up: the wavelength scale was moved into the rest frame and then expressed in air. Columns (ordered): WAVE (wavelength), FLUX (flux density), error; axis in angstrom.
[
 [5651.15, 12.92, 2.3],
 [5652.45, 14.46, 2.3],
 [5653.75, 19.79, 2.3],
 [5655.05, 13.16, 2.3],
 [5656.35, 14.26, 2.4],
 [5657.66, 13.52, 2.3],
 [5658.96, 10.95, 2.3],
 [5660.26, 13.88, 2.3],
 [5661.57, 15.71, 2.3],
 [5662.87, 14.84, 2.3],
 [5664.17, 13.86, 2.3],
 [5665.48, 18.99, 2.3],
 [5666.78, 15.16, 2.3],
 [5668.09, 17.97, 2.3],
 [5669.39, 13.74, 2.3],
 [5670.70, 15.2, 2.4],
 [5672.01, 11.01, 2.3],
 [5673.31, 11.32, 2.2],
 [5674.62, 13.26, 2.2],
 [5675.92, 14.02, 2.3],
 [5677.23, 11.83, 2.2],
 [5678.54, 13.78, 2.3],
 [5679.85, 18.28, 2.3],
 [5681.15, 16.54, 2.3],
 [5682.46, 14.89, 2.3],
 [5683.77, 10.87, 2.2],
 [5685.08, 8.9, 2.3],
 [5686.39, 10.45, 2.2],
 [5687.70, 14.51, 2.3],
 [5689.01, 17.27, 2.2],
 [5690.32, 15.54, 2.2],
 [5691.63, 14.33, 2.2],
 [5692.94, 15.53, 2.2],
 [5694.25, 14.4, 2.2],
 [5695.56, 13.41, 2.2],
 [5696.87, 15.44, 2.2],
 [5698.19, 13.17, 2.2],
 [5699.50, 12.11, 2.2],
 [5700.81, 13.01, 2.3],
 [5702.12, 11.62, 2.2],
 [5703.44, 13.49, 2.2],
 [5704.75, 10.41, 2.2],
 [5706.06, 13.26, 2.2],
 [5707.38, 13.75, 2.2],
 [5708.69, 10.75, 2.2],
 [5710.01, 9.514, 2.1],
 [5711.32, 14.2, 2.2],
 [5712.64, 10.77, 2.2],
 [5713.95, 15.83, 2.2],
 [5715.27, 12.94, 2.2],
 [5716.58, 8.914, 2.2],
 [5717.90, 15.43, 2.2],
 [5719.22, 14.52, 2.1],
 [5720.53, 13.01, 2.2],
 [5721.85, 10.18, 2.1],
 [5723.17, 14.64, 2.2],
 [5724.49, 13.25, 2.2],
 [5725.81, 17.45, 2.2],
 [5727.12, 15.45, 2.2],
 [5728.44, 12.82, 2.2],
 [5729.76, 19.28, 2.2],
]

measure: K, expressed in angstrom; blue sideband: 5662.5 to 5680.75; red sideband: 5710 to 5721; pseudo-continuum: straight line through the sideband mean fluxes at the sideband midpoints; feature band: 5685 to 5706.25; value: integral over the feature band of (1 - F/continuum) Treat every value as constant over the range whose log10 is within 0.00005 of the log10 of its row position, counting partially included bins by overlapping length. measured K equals 0.4 angstrom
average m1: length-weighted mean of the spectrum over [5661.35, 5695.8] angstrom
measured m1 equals 14.3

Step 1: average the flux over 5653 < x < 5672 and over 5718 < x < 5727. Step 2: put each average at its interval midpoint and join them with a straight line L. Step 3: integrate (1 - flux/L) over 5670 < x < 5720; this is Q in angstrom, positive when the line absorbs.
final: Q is 4.1 angstrom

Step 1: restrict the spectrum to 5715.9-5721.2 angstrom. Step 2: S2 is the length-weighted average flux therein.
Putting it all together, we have 13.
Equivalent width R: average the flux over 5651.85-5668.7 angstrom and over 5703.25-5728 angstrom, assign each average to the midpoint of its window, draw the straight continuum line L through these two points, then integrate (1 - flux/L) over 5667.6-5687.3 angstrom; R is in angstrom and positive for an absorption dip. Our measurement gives 1.4 angstrom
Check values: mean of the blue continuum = 15.1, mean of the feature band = 13.4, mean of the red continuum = 13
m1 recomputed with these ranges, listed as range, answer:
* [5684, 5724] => 13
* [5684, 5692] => 13.3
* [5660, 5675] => 14.6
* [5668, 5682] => 14.1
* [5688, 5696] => 15.1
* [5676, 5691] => 13.9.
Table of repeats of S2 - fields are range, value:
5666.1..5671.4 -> 15.5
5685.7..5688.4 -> 12.5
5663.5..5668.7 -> 16.5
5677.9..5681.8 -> 16.2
